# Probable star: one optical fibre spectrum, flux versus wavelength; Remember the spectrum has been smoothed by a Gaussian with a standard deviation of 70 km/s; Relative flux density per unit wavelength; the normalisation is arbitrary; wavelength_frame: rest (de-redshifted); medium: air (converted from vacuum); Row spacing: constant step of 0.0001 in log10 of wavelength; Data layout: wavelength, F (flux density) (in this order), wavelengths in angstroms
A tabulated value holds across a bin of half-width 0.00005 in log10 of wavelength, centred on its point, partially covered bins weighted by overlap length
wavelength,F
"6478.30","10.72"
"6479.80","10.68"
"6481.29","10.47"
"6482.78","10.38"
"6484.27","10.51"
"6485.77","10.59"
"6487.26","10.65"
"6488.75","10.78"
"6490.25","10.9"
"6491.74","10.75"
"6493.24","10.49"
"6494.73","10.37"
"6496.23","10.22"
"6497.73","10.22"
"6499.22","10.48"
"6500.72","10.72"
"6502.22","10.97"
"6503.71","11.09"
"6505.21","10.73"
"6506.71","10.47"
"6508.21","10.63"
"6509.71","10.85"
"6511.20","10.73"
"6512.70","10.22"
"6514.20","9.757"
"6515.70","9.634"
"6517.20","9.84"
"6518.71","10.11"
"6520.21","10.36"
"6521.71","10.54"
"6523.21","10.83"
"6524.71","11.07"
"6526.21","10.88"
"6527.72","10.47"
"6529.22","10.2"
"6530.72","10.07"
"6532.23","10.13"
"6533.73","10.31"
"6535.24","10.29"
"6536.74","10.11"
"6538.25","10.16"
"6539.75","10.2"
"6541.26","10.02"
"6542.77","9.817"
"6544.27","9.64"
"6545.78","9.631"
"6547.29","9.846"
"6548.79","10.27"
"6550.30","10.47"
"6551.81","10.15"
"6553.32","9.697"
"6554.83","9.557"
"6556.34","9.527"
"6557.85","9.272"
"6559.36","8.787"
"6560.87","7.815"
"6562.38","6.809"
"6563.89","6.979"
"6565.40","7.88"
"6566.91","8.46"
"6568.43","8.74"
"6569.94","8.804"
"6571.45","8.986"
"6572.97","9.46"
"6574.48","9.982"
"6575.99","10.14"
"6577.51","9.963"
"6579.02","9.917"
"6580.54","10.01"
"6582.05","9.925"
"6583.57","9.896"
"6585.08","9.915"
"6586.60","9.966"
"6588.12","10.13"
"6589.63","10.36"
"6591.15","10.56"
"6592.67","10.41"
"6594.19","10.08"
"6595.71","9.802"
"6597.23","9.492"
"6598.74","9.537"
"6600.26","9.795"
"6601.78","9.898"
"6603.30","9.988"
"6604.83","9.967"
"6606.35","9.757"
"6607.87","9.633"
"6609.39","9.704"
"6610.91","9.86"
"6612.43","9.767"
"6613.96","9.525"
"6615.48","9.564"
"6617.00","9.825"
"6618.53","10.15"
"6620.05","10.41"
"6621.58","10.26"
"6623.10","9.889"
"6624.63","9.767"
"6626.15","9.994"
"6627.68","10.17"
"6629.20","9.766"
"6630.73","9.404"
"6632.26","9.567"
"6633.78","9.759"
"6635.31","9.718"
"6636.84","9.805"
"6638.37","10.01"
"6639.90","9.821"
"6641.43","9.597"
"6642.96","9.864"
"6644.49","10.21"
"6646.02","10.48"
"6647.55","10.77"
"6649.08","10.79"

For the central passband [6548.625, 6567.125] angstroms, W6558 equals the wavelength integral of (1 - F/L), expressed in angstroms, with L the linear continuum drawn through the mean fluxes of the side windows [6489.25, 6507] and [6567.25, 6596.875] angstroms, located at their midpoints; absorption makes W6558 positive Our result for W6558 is 2.2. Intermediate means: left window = 10.6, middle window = 8.87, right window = 9.82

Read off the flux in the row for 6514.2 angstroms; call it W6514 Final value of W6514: 9.757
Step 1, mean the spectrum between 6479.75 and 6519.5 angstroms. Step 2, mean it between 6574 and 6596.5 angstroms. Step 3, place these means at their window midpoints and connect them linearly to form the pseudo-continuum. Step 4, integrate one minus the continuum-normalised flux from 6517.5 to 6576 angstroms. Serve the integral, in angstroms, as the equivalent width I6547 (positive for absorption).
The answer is 3.51 angstroms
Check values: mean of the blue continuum 10.5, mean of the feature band 9.65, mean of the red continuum 10.1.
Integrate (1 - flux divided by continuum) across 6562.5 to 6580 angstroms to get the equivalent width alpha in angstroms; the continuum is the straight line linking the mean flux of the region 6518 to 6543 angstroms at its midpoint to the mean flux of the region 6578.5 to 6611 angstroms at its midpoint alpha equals 1.9 angstroms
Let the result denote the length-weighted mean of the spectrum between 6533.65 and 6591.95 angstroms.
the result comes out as 9.54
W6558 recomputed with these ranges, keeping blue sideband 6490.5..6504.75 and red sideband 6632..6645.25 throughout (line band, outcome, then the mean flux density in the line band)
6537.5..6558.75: 0.94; 9.87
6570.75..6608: 0.69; 9.91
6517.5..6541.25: 0.16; 10.4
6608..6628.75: 0.07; 9.91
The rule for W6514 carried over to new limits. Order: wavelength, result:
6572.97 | 9.46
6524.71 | 11.07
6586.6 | 9.966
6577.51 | 9.963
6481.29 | 10.47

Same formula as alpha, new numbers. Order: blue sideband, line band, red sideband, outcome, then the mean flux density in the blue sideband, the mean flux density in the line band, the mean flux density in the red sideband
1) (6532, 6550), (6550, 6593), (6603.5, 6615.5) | 2.29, 10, 9.38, 9.74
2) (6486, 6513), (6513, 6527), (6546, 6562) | -0.19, 10.6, 10.3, 9.48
